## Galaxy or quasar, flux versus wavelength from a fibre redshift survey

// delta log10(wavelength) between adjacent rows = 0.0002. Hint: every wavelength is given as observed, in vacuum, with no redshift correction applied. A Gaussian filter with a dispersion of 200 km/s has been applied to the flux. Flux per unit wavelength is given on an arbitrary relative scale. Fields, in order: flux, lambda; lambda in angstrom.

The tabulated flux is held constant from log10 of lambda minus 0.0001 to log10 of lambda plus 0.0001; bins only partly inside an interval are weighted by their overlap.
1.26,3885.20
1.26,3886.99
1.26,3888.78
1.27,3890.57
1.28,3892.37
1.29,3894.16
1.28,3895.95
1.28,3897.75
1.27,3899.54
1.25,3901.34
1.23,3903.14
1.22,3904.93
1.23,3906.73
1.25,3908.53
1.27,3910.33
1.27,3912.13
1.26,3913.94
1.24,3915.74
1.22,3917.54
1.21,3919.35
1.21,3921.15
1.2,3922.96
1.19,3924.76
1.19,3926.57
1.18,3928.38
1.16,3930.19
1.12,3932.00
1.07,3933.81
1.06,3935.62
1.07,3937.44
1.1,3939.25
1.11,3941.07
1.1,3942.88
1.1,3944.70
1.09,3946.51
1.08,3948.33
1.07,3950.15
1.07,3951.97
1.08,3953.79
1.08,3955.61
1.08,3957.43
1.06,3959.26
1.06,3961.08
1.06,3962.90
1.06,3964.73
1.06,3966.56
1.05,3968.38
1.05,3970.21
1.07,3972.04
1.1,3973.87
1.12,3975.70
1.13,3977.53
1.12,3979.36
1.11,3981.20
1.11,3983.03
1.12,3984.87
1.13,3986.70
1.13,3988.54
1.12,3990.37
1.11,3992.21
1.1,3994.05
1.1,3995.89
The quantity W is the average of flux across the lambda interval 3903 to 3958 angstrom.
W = 1.15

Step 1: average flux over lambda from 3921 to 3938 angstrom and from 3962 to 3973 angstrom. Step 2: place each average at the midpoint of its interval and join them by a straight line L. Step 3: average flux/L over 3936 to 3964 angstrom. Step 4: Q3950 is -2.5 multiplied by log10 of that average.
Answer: 0.02 mag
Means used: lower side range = 1.14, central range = 1.08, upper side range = 1.06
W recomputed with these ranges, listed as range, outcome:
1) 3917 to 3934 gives 1.18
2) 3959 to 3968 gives 1.06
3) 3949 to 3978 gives 1.07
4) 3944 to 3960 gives 1.08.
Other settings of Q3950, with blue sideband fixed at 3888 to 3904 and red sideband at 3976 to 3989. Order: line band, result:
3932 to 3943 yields 0.10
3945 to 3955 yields 0.09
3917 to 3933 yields 0.03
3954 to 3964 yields 0.09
